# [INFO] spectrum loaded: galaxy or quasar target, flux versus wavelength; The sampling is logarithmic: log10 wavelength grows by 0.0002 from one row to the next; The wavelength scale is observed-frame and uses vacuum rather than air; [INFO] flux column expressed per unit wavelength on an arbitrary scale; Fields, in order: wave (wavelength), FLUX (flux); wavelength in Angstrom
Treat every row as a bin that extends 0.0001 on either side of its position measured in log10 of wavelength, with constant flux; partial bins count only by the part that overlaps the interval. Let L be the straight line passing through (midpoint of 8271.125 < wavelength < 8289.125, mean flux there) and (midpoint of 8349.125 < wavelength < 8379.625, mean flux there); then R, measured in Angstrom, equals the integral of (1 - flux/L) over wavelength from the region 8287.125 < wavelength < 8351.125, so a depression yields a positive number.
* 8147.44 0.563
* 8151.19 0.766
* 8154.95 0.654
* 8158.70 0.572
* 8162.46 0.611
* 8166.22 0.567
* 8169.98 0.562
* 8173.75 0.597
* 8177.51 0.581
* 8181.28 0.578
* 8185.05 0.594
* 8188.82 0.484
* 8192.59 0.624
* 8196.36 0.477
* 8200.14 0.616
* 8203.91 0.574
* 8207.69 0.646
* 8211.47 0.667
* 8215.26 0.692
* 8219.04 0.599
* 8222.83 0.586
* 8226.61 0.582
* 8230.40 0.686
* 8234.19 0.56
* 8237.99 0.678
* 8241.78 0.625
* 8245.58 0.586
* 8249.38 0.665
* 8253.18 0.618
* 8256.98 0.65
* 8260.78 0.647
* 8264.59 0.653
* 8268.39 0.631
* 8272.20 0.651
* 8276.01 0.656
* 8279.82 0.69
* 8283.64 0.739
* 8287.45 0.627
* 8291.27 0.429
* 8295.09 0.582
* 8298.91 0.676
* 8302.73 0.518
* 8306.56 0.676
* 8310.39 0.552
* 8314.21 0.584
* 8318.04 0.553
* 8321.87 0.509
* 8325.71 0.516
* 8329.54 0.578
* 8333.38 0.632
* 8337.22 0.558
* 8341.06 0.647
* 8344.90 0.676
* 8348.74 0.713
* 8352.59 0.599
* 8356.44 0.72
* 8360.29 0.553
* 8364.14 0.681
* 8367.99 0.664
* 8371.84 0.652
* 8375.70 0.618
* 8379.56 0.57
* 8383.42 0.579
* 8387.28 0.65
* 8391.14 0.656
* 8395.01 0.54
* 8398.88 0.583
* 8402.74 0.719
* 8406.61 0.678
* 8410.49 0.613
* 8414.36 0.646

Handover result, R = 6.7 Angstrom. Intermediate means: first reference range 0.674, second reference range 0.64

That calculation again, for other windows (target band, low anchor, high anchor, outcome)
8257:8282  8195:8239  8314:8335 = -2.9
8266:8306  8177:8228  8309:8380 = -1.2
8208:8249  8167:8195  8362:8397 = -3.1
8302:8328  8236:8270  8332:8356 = 3.3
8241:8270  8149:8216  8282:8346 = -1.9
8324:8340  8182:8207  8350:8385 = 1.0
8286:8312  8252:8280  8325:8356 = 2.4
